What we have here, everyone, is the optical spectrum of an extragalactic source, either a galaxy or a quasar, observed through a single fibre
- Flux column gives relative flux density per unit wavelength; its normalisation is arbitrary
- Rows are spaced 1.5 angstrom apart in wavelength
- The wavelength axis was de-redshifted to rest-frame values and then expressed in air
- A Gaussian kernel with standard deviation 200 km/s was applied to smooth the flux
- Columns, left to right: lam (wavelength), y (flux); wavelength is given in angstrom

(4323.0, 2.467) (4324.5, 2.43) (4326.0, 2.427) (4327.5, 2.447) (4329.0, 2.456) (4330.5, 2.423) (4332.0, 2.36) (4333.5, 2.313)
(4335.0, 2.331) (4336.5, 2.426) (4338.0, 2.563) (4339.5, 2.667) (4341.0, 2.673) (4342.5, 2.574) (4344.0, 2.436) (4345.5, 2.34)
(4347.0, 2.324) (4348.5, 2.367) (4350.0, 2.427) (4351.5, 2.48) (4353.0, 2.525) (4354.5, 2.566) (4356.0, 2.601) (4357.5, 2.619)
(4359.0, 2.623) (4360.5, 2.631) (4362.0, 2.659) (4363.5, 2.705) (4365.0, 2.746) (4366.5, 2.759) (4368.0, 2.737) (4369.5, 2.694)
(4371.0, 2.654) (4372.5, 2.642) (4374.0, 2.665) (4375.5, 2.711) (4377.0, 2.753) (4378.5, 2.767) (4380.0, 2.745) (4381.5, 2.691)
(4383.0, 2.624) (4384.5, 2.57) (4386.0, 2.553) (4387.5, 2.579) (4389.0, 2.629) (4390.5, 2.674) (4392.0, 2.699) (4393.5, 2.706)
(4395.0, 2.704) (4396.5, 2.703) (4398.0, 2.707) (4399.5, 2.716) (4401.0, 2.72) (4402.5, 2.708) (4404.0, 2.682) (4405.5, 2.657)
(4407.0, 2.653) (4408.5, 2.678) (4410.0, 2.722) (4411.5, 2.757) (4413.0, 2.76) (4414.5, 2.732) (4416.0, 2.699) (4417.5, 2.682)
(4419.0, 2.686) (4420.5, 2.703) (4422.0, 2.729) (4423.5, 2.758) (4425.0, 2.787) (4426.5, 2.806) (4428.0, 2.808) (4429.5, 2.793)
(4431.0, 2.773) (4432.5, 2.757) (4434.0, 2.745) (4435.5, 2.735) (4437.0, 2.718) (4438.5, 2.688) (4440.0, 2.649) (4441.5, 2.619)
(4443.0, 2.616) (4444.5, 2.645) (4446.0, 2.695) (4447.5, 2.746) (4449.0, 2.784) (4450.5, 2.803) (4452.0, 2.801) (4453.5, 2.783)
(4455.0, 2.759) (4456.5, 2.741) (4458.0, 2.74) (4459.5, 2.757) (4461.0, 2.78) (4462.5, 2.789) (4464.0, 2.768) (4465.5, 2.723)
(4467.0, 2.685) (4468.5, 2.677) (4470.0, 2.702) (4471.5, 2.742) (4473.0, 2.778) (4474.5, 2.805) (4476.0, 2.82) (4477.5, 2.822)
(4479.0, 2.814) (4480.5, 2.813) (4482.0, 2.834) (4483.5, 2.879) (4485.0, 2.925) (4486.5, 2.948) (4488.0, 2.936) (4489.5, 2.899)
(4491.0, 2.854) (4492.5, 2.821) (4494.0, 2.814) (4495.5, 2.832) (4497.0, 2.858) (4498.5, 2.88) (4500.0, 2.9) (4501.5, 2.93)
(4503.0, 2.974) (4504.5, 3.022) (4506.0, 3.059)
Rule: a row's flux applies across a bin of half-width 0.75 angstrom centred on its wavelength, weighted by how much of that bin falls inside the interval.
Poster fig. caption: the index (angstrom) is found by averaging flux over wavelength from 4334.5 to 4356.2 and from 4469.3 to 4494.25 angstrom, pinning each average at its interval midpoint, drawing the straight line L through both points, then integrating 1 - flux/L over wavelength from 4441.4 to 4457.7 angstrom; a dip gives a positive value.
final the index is 0.1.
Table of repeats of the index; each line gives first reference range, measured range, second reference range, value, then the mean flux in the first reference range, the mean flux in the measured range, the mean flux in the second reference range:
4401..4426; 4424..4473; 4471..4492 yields 0.8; 2.71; 2.74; 2.85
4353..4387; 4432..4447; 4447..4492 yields 0.4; 2.67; 2.69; 2.8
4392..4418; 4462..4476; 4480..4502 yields 0.4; 2.71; 2.74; 2.87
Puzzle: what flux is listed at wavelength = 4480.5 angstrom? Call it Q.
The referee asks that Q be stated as 2.813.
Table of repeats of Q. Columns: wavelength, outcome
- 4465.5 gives 2.723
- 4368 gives 2.737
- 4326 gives 2.427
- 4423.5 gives 2.758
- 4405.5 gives 2.657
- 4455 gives 2.759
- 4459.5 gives 2.757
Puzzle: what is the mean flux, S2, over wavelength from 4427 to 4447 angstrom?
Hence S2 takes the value 2.71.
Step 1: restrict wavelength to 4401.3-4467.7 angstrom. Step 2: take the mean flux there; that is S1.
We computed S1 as 2.73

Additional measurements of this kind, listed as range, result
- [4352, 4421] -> 2.68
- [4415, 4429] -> 2.74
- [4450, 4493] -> 2.8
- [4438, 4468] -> 2.73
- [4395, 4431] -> 2.72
